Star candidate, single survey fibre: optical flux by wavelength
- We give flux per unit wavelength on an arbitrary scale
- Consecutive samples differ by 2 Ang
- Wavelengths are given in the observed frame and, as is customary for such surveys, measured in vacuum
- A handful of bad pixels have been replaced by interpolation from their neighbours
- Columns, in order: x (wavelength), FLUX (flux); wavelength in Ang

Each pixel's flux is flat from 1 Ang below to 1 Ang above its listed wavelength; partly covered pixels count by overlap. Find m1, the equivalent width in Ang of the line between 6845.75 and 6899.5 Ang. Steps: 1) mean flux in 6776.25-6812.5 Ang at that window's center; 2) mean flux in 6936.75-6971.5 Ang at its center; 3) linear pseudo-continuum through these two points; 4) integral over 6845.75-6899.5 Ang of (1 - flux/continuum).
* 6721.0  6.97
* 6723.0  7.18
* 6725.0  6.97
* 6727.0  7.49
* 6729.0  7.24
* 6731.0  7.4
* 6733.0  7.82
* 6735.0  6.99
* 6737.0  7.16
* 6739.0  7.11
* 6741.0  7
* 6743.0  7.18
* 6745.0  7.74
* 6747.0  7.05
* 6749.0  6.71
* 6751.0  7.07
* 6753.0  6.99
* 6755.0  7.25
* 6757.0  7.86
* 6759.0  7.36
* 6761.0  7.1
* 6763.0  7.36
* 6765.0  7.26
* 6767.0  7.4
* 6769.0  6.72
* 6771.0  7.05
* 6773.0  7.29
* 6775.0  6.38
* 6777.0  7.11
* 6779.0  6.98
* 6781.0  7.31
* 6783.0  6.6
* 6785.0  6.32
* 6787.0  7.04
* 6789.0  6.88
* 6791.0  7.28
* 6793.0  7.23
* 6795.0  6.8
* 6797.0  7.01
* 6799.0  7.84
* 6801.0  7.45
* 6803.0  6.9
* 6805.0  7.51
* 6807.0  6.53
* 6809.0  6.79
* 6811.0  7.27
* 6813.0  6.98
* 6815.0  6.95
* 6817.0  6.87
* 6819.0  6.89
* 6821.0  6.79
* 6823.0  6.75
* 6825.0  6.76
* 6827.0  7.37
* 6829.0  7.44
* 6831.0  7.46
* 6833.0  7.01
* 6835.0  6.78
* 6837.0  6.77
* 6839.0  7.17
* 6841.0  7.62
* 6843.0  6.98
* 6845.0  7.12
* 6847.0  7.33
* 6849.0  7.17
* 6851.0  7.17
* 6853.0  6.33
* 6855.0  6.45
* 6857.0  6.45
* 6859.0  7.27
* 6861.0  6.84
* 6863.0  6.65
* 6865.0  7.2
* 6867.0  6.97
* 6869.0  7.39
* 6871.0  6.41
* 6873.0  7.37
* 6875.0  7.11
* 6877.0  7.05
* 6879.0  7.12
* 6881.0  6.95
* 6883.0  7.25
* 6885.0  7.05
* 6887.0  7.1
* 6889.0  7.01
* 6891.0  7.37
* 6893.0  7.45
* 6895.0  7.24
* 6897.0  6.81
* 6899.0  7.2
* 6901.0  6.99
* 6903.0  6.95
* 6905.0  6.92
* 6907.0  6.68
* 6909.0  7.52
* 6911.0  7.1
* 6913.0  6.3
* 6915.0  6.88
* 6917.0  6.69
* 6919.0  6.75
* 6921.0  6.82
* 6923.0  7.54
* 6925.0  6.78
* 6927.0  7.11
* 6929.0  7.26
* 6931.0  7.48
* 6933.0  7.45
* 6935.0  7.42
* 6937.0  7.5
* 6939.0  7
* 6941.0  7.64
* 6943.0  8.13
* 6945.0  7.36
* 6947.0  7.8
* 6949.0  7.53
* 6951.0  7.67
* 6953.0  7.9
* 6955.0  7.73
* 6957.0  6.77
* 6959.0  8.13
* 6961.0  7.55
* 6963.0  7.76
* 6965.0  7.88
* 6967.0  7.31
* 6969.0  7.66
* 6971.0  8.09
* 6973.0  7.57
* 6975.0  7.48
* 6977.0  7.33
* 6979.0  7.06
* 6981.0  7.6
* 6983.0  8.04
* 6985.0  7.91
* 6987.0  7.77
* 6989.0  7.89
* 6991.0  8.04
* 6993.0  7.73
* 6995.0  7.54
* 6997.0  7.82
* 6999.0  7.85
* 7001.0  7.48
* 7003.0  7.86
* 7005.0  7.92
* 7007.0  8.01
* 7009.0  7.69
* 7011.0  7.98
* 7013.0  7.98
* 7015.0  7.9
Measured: 2.3 Ang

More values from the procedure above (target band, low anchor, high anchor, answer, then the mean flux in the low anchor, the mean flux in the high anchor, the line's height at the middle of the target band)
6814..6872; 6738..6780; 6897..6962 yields 1.8 Ang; 7.14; 7.26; 7.2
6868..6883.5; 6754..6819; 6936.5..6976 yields 0.6 Ang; 7.08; 7.62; 7.37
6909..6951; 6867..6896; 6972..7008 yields 0.8 Ang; 7.13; 7.72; 7.39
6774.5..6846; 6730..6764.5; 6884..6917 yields 1.2 Ang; 7.24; 7.03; 7.15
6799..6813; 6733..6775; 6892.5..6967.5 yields 0.2 Ang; 7.18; 7.29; 7.21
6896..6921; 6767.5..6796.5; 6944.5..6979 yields 1.7 Ang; 6.94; 7.61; 7.41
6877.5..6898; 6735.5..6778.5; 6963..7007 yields 0.9 Ang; 7.15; 7.71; 7.47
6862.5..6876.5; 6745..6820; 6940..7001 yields 0.6 Ang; 7.07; 7.68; 7.35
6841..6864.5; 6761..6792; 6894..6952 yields 0.6 Ang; 7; 7.19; 7.1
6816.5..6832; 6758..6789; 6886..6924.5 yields -0.1 Ang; 7.01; 7.01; 7.01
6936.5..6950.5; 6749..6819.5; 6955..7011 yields 0.0 Ang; 7.07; 7.7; 7.57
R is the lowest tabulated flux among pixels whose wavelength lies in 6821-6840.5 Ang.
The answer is 6.75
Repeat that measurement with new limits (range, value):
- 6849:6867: 6.33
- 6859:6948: 6.3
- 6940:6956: 7.36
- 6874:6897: 6.81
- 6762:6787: 6.32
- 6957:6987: 6.77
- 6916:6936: 6.69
